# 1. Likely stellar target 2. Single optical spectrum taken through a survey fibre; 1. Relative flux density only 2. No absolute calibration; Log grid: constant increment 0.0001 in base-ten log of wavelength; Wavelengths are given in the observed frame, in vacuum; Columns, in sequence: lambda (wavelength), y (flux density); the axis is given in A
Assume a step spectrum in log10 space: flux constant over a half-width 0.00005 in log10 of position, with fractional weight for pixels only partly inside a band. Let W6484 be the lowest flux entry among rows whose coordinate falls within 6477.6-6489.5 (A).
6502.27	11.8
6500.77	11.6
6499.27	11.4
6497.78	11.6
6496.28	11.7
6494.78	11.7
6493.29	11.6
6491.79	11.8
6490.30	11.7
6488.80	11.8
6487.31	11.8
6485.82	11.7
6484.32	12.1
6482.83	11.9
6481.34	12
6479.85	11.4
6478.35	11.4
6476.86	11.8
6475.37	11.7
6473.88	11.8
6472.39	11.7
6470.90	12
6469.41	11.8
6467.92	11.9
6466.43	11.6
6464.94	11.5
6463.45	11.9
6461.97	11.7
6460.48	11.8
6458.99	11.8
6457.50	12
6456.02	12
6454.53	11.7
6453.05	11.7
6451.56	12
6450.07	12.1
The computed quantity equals 11.4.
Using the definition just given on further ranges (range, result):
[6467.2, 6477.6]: 11.7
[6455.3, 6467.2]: 11.5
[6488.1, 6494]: 11.6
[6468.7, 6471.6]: 11.8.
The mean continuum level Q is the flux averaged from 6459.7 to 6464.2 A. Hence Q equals 11.8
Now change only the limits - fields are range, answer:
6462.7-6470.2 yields 11.7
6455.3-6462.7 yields 11.9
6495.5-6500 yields 11.6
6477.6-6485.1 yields 11.8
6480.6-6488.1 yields 11.9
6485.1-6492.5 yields 11.8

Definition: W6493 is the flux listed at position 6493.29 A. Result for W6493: 11.6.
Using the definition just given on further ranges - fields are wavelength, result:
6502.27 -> 11.8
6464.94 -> 11.5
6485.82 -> 11.7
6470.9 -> 12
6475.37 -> 11.7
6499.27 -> 11.4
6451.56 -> 12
